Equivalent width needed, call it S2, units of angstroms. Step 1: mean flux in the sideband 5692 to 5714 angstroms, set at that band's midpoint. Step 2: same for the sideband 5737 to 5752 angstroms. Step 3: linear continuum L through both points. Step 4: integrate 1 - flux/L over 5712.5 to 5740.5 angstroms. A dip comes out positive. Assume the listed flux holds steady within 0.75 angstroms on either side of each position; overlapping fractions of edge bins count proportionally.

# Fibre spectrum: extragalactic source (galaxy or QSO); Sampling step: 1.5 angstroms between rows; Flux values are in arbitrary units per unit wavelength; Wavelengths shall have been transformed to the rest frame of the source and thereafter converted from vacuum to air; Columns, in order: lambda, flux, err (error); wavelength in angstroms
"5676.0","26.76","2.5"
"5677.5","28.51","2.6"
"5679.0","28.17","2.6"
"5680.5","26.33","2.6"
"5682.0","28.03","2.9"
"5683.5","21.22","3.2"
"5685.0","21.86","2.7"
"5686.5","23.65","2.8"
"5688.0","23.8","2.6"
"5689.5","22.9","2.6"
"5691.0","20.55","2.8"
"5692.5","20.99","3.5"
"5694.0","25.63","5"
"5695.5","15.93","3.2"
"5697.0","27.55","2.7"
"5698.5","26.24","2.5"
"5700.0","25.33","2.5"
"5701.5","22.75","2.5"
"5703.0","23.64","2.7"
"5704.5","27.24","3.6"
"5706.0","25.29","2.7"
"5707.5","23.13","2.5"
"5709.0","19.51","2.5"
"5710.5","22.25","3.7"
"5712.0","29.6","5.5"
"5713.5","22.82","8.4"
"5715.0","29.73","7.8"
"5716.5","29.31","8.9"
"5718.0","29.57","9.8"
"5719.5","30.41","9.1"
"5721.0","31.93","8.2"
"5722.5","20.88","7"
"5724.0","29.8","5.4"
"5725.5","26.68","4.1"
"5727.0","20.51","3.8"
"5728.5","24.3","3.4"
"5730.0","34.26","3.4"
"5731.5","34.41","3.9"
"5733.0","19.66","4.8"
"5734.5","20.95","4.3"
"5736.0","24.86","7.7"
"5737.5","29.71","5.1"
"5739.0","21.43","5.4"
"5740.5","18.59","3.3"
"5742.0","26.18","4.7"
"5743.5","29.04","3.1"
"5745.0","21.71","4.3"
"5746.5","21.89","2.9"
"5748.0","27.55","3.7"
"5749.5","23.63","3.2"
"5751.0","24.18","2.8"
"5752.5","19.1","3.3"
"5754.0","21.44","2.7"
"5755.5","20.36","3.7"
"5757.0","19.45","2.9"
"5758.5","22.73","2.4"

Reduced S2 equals -2.9 angstroms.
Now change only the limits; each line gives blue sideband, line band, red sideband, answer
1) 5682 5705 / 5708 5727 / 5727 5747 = -1.78 angstroms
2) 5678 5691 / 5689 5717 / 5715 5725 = 2.56 angstroms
